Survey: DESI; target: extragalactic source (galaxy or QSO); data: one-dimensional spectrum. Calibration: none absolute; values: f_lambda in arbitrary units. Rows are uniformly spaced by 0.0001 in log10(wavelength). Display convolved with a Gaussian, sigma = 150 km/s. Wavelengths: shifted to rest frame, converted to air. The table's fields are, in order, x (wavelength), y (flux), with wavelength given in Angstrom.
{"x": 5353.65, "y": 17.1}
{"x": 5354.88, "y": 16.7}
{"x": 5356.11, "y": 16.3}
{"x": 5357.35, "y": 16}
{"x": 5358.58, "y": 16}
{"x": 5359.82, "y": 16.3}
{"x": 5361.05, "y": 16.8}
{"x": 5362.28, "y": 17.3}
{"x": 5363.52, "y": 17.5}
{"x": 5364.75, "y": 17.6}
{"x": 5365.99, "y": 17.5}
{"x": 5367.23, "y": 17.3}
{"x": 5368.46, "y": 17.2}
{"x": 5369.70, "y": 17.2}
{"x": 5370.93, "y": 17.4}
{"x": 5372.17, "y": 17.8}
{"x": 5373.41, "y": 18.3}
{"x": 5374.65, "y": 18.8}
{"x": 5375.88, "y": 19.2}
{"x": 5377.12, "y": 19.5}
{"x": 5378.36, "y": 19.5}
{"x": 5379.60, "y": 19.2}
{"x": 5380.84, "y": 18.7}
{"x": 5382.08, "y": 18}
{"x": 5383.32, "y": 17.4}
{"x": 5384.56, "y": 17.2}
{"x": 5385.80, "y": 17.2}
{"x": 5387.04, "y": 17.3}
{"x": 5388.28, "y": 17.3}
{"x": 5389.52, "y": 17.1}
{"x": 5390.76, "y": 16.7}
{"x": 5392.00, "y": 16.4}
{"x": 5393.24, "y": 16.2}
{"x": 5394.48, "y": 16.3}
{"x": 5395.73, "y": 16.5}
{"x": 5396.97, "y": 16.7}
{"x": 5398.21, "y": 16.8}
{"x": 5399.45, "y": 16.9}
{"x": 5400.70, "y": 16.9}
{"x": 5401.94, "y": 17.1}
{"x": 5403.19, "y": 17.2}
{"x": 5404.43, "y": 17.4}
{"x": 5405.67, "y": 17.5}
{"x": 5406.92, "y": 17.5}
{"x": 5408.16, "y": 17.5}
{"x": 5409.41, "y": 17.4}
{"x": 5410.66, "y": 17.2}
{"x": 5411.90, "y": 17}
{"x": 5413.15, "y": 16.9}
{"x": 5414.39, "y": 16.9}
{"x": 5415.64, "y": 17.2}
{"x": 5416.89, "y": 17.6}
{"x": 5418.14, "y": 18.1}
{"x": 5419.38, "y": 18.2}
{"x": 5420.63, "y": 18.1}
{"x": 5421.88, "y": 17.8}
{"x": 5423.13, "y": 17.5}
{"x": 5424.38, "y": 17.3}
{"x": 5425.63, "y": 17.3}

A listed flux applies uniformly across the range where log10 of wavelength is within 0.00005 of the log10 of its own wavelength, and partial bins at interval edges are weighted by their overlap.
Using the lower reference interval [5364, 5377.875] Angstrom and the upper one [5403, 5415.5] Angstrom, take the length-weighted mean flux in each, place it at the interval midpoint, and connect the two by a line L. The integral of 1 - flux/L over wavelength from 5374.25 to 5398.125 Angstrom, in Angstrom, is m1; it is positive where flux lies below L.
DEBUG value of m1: 0.1 Angstrom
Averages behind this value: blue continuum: 18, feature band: 17.6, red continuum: 17.3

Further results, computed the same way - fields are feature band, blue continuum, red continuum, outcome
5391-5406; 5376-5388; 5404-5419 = 0.8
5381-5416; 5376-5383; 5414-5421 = 2.3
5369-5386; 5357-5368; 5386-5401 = -1.4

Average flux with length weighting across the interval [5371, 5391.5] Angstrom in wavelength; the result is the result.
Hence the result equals 18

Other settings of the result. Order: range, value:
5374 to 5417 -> 17.4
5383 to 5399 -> 16.9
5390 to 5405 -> 16.8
